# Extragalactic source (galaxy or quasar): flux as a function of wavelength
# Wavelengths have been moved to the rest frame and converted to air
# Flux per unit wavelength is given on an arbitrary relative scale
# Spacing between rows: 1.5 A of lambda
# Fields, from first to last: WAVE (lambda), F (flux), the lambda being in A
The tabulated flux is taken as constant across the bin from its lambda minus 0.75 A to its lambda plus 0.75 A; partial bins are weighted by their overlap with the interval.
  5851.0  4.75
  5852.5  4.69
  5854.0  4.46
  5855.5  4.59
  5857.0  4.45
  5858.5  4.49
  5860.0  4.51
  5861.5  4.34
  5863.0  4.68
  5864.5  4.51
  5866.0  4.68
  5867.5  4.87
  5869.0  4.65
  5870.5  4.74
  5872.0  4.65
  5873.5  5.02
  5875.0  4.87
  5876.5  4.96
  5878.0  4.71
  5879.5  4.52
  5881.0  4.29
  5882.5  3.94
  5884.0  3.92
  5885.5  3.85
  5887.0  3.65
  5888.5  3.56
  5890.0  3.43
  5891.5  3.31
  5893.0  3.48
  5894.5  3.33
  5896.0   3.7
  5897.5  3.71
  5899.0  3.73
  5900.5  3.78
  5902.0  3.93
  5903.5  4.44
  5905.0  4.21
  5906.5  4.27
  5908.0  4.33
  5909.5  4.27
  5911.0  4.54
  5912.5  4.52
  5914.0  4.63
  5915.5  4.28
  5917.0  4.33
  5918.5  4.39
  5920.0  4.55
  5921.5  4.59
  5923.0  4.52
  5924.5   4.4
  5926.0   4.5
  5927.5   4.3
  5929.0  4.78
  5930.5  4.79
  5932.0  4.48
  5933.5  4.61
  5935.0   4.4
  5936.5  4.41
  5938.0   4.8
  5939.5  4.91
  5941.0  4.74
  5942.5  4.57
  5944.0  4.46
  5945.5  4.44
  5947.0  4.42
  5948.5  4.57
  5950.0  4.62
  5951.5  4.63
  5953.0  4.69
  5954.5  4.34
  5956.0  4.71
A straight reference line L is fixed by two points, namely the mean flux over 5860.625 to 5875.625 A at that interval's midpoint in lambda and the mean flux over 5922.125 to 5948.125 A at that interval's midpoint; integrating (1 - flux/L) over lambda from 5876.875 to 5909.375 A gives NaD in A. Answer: 5.0 A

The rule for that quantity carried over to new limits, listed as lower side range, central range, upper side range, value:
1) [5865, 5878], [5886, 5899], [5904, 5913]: 2.9 A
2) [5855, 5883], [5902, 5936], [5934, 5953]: 1.1 A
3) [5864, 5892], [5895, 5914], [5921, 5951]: 1.3 A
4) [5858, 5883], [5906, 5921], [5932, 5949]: 0.6 A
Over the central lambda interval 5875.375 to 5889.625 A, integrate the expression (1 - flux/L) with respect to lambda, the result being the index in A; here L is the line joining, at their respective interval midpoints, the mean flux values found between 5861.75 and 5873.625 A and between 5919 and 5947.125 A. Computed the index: 1.6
